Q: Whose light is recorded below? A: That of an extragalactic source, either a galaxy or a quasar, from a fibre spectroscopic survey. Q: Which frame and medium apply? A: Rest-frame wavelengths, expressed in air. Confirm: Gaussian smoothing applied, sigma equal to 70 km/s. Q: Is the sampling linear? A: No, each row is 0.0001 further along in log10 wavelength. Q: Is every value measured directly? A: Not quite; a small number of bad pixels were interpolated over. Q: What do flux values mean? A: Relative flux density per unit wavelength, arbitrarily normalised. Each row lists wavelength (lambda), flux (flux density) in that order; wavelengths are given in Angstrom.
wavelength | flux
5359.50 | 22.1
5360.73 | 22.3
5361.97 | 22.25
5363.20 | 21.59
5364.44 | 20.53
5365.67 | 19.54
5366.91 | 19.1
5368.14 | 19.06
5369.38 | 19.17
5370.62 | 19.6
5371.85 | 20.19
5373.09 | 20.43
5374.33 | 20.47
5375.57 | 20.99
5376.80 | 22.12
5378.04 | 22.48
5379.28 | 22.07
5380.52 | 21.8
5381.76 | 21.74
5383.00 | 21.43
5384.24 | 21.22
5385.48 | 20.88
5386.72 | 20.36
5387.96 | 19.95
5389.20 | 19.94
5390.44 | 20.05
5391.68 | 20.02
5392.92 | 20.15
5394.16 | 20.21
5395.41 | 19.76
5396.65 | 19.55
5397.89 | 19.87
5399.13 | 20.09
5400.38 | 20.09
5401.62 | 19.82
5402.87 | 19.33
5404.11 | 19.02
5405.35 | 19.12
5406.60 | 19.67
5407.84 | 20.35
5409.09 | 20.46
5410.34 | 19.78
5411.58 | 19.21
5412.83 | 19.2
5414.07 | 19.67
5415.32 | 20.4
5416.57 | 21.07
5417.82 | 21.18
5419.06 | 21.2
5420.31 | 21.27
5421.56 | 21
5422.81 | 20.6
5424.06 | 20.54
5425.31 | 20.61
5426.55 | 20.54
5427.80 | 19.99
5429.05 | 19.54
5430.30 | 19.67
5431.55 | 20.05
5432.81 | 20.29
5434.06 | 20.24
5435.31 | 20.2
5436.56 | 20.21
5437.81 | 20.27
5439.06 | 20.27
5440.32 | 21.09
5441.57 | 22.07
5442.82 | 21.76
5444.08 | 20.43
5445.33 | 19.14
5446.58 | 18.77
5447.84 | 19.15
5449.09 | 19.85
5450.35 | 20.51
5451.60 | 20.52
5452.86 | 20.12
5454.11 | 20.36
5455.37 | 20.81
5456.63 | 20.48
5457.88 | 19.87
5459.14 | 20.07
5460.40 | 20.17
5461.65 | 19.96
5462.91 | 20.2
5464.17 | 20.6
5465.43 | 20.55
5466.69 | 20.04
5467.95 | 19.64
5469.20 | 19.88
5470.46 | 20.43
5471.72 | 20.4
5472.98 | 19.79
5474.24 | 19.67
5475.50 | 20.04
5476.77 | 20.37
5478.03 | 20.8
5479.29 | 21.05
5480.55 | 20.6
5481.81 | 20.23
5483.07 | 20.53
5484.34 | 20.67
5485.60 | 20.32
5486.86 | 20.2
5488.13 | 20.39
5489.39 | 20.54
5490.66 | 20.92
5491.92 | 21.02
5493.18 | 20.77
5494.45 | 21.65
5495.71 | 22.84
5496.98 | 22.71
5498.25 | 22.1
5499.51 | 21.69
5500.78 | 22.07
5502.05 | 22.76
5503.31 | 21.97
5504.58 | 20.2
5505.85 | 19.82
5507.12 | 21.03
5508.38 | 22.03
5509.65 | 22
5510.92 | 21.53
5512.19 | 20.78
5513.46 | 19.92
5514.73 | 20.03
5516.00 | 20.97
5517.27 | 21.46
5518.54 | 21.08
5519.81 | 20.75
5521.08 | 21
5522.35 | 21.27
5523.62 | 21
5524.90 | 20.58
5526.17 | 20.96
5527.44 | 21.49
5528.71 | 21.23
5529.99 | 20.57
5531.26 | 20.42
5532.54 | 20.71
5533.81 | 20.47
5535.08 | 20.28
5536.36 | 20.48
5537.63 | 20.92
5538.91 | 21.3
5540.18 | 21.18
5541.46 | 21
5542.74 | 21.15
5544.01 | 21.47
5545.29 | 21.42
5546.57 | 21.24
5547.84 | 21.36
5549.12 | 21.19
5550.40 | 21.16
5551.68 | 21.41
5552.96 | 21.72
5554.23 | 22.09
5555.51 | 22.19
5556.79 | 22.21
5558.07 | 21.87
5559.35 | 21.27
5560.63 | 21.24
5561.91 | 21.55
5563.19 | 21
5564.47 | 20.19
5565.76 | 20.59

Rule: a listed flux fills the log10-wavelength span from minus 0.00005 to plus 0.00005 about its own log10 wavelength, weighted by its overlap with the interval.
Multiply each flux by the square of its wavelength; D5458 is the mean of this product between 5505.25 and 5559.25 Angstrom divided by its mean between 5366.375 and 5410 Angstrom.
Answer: 1.10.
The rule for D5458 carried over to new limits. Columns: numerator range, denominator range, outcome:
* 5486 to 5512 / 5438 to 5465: 1.07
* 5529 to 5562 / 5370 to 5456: 1.09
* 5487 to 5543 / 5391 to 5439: 1.09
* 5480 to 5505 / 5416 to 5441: 1.06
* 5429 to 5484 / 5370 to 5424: 1.01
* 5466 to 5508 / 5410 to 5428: 1.04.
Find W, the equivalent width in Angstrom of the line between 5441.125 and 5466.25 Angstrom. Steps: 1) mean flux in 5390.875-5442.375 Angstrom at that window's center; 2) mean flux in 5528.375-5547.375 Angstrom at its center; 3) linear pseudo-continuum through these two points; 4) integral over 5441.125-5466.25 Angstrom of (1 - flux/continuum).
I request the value 0.2 Angstrom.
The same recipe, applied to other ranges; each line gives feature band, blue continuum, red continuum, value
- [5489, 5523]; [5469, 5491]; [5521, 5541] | -1.12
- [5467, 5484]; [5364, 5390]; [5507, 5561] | 0.56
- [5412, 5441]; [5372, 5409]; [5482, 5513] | 0.45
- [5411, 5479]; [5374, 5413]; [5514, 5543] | 0.92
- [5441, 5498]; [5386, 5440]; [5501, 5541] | 0.27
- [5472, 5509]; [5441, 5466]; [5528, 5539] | -0.96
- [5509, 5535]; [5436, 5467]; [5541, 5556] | 0.29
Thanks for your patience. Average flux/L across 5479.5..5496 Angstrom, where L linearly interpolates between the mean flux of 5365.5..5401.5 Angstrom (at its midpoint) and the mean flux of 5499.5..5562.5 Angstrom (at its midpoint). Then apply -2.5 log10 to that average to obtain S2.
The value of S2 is 0.01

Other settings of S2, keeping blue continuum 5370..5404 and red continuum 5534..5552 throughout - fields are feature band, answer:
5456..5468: 0.03 mag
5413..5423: -0.01 mag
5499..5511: -0.03 mag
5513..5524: 0.01 mag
